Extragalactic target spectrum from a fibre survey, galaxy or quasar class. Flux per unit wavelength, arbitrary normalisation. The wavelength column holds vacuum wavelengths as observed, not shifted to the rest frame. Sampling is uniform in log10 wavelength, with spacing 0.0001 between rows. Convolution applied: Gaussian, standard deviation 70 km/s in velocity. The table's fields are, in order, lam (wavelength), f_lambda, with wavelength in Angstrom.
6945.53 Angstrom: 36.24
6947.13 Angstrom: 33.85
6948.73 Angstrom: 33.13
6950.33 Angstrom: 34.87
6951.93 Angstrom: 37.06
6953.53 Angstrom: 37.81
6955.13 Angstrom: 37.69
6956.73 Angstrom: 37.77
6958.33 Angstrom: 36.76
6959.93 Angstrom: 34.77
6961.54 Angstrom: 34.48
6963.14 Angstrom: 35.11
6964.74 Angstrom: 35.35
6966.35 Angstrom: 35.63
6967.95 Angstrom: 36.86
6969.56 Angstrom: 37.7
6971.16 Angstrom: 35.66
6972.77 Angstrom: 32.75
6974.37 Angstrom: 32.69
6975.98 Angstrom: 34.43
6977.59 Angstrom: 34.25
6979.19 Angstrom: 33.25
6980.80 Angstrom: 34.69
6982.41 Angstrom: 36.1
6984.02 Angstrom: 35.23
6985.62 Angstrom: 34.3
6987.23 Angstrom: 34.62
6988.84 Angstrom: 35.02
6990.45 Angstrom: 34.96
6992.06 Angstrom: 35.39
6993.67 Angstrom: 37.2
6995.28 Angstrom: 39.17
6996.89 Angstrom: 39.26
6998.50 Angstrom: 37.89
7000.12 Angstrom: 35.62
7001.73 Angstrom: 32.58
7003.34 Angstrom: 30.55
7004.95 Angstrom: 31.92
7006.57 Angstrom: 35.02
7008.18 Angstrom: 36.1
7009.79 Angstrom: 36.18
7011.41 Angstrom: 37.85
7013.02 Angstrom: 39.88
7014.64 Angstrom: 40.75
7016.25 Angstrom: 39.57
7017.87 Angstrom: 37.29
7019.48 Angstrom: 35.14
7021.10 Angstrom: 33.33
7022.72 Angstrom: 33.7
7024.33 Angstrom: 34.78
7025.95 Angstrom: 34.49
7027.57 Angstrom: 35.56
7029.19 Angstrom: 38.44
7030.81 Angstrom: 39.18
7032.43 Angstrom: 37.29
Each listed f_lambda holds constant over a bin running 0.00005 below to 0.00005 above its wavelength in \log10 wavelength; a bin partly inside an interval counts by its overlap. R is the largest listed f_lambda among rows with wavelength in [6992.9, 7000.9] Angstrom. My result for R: 39.26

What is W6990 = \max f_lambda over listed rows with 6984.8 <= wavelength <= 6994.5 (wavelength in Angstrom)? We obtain 37.2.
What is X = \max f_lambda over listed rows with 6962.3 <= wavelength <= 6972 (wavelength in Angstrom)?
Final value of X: 37.7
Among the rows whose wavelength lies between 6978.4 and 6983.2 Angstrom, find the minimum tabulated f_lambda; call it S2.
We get 33.25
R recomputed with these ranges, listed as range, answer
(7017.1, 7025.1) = 37.29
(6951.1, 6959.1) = 37.81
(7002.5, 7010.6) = 36.18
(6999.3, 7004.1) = 35.62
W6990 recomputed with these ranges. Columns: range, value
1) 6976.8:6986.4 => 36.1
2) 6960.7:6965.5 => 35.35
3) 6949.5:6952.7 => 37.06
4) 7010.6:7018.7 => 40.75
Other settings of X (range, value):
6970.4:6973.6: 35.66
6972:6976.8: 34.43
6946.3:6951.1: 34.87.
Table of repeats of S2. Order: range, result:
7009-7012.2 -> 36.18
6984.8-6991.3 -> 34.3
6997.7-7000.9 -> 35.62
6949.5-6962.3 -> 34.48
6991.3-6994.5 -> 35.39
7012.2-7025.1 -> 33.33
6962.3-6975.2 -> 32.69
